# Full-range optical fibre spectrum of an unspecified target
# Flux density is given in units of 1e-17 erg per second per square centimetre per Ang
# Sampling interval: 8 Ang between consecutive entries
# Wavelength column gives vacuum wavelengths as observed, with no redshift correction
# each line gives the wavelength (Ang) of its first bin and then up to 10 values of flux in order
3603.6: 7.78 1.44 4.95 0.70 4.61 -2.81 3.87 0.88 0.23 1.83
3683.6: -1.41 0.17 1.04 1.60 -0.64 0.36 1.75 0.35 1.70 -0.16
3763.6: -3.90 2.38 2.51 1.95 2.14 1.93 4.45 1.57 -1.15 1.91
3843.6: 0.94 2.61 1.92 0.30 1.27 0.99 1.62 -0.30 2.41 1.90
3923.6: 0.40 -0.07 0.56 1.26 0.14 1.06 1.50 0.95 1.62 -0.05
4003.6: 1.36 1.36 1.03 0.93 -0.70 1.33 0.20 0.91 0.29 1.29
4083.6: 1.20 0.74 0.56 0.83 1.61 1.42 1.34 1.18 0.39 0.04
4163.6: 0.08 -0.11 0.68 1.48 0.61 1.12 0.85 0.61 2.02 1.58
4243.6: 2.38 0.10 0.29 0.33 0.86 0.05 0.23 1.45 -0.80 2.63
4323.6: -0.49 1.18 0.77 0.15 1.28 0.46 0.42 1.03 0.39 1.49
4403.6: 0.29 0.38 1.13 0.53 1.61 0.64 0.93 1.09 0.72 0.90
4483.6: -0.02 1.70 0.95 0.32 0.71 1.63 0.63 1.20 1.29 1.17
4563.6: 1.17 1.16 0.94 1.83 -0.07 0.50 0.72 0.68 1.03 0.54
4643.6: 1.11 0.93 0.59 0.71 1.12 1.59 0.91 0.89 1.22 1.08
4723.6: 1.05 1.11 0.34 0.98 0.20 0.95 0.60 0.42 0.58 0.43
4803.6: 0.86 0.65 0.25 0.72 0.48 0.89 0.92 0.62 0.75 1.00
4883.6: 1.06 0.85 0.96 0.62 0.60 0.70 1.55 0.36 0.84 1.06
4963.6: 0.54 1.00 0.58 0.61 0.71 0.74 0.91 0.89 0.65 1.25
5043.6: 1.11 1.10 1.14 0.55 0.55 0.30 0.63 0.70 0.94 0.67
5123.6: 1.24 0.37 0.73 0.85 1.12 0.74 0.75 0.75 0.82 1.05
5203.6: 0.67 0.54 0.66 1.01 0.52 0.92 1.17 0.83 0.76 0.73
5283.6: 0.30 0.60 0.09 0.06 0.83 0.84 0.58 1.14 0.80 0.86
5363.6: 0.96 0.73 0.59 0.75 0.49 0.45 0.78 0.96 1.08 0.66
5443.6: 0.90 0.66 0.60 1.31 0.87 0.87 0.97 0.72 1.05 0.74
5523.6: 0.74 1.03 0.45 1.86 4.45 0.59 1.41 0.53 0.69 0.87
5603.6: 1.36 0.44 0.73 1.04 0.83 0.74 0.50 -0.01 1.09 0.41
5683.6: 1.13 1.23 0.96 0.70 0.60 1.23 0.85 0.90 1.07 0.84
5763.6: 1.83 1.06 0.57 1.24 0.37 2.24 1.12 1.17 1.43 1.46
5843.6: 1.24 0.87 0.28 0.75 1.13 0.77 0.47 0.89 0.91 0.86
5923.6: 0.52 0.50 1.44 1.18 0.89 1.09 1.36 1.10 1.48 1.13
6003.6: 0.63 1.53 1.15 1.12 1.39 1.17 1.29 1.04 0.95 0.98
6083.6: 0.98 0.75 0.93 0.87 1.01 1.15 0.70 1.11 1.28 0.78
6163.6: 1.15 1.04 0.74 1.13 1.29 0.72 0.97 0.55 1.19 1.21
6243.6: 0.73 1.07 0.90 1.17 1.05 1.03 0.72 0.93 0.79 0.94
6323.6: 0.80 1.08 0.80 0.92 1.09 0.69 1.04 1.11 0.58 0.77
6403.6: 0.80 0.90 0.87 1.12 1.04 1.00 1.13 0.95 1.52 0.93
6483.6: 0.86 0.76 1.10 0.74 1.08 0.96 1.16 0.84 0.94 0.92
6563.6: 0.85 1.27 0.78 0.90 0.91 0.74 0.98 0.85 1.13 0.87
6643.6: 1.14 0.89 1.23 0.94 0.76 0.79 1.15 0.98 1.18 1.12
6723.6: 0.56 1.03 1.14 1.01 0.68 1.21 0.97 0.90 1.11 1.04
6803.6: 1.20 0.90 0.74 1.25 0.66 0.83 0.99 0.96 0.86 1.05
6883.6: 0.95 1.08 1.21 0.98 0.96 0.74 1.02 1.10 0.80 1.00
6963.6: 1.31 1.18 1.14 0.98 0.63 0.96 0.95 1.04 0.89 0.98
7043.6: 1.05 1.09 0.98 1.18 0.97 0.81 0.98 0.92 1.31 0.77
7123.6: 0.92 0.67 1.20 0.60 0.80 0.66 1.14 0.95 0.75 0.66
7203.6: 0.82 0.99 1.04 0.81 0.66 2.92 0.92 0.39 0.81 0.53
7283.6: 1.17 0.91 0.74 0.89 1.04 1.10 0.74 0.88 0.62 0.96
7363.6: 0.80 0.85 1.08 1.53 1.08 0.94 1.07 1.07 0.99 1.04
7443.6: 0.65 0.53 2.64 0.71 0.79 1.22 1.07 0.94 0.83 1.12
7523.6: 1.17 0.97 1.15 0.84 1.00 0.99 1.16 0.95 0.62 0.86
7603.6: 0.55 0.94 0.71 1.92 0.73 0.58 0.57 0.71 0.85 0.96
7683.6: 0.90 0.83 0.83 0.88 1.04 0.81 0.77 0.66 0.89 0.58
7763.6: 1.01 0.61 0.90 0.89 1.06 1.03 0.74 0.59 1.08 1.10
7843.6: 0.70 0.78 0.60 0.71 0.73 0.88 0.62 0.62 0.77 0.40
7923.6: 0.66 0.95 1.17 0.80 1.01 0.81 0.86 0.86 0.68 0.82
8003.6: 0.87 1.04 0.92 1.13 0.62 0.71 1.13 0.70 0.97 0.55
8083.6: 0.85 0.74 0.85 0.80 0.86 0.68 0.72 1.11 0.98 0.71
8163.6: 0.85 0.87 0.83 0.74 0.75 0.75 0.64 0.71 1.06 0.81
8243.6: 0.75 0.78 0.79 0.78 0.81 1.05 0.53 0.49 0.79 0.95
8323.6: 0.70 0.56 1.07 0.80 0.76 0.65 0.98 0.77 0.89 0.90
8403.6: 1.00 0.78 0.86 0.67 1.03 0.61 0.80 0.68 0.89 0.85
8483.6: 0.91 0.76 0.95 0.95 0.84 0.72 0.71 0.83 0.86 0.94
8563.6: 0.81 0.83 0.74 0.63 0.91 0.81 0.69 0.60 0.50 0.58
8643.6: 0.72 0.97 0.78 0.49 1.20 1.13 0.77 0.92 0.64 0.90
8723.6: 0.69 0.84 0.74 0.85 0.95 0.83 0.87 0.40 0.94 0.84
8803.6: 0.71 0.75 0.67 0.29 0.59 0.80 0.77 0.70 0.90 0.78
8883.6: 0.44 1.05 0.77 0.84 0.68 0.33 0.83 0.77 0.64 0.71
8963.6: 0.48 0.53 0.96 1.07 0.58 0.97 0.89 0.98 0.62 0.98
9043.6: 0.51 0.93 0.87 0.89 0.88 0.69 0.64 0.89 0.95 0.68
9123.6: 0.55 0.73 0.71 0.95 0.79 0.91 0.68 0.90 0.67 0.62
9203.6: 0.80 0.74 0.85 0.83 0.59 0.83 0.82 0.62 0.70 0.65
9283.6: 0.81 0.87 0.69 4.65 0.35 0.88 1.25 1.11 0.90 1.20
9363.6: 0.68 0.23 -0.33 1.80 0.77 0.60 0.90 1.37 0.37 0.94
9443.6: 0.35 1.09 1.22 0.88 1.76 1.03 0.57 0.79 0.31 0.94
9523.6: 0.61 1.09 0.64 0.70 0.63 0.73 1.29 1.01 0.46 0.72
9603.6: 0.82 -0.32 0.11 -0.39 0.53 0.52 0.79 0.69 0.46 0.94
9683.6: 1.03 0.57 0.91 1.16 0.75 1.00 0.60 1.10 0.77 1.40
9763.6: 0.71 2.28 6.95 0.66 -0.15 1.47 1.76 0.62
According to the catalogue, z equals 0.489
